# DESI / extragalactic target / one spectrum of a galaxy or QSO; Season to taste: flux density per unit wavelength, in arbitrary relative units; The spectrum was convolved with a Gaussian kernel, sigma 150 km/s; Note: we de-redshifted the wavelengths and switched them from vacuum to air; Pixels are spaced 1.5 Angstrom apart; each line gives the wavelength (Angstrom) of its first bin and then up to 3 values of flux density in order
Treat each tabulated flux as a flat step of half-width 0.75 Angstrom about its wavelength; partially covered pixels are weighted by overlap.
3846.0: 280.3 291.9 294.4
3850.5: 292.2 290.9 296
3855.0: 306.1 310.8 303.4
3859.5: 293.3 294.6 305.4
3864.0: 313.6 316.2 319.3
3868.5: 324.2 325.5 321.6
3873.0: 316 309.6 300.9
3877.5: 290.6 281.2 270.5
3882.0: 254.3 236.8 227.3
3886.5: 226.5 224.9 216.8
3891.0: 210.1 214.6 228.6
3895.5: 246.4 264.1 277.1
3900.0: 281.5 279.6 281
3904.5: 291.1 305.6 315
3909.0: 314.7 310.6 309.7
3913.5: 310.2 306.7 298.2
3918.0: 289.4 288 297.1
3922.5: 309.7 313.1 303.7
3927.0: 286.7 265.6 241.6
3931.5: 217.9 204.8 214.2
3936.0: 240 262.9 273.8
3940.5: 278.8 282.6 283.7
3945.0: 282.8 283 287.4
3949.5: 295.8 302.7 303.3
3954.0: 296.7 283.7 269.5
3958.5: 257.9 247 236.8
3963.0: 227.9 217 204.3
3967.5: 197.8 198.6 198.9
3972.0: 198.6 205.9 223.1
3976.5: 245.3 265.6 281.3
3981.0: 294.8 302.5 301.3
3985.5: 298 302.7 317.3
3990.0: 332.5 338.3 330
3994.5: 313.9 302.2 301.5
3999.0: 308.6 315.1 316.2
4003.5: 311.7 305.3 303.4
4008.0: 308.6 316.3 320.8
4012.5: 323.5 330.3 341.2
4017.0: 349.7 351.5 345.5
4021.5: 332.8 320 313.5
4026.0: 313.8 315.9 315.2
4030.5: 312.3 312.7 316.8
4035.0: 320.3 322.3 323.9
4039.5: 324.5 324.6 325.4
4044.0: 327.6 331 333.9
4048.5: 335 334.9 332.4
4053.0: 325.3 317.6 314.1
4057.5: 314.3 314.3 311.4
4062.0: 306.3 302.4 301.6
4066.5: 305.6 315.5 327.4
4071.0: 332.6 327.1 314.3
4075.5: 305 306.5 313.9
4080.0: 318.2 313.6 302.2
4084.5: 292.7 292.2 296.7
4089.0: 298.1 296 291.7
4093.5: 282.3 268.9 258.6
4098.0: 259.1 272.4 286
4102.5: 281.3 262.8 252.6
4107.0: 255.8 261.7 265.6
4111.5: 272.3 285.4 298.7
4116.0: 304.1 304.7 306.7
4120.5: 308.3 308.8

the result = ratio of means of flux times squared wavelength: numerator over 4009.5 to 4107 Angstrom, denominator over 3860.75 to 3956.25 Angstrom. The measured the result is 1.2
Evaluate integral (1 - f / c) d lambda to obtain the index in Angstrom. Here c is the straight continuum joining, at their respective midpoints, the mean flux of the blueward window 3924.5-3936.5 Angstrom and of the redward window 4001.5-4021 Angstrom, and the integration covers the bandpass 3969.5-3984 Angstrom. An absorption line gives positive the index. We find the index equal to 2.2 Angstrom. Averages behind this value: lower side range 248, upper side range 325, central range 248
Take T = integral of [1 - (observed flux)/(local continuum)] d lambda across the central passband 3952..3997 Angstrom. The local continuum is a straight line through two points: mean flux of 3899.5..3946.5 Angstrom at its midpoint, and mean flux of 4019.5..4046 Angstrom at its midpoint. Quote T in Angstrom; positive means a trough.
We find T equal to 5.2 Angstrom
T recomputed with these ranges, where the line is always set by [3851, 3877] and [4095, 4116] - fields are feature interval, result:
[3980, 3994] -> -1.1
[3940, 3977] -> 5.3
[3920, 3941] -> 2.3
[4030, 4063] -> -4.9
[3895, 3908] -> 0.9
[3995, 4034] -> -4.7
